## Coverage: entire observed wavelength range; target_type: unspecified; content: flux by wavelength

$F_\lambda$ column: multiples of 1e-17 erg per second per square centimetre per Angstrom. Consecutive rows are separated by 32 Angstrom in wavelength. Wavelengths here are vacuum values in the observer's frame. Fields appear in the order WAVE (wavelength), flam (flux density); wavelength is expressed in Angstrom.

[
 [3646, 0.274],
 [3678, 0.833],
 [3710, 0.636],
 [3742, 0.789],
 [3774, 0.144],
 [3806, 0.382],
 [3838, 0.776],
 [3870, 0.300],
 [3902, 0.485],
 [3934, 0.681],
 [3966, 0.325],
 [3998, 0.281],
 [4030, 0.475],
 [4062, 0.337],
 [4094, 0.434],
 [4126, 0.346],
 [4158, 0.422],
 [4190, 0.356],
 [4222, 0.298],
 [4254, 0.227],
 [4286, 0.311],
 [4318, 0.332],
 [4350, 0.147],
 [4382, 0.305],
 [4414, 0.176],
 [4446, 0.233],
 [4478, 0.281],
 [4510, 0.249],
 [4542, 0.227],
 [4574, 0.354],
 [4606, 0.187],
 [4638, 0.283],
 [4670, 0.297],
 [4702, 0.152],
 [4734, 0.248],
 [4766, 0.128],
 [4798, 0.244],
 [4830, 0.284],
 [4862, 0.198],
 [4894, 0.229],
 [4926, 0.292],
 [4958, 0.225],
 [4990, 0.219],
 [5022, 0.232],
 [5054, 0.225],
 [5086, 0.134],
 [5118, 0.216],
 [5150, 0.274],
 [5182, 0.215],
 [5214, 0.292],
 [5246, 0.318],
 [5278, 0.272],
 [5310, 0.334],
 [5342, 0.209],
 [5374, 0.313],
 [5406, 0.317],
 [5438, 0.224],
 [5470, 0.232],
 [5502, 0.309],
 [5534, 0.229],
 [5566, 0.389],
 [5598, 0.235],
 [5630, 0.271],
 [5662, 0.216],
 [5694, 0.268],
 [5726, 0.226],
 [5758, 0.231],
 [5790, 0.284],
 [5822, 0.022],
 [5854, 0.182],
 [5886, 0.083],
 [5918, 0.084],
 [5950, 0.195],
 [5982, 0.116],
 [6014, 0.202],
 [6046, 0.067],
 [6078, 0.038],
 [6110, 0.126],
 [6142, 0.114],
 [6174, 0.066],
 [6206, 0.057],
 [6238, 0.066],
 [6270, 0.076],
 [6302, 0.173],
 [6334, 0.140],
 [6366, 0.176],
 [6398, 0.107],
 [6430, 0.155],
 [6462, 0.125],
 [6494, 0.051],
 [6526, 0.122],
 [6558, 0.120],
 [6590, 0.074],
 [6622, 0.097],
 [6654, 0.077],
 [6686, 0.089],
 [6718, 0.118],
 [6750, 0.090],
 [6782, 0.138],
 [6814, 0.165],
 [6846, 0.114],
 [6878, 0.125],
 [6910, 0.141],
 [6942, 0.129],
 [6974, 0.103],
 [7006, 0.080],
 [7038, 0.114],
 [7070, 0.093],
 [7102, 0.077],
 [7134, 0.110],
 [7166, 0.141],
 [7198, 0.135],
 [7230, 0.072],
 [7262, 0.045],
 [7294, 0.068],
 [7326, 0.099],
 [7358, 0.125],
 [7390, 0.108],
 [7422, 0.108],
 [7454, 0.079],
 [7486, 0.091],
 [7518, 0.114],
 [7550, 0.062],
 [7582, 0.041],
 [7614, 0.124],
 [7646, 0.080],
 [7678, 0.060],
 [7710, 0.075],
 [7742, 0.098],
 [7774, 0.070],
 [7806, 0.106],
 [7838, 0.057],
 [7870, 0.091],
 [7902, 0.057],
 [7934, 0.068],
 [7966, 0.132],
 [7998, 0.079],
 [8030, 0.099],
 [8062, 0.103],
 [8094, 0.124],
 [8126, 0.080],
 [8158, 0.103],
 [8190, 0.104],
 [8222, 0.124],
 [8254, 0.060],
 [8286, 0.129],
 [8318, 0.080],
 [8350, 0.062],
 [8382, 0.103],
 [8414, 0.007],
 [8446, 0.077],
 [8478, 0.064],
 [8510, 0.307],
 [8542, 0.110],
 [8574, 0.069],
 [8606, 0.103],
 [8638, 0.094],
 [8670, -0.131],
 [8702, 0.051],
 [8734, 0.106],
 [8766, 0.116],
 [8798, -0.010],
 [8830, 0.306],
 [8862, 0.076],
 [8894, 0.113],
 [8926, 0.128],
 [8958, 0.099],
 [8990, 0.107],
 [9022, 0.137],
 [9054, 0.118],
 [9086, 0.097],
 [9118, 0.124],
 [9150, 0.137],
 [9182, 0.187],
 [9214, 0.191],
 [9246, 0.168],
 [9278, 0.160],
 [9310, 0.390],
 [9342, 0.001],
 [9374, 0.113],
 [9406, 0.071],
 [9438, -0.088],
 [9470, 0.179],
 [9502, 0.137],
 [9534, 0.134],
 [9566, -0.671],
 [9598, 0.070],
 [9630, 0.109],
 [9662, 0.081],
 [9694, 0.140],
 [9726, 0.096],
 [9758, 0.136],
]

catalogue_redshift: 1.280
